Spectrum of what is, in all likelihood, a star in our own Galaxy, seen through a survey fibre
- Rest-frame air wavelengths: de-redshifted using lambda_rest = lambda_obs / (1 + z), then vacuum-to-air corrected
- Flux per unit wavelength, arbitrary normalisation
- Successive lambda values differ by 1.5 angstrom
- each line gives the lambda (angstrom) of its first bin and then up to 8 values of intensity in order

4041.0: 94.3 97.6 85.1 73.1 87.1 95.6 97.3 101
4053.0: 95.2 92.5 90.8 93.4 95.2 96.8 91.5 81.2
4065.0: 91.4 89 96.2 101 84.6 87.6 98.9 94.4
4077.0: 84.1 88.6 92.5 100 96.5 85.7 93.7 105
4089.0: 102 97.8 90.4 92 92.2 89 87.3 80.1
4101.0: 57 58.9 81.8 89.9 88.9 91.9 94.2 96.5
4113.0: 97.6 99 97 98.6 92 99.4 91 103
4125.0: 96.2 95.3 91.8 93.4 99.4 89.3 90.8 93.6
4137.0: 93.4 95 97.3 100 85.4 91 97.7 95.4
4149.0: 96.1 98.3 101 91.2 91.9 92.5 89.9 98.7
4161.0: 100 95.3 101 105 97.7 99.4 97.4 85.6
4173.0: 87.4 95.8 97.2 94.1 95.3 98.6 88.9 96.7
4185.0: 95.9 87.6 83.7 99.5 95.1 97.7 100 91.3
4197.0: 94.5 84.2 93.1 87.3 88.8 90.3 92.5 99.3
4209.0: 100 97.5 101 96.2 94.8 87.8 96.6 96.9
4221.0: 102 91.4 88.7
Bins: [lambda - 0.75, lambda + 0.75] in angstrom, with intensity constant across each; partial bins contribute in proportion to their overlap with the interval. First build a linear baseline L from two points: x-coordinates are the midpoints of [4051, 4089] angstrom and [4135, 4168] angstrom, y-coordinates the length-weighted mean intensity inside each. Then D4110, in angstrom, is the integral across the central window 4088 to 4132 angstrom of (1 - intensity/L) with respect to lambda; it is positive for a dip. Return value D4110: 1.53 angstrom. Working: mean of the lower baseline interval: 93.2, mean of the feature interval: 91.2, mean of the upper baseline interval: 95.8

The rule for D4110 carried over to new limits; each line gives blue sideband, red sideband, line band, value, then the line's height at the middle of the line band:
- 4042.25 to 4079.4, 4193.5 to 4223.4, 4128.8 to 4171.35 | -1.1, 93.1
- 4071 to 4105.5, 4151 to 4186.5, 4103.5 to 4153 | -1.4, 92.1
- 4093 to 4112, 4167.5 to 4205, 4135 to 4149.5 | -1.0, 88.5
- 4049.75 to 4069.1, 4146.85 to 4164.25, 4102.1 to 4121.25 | 0.6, 94.6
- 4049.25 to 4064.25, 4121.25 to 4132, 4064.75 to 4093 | 0.1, 94.2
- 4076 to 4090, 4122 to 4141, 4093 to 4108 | 2.0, 94.5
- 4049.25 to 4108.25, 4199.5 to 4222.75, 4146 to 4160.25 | -0.3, 92.9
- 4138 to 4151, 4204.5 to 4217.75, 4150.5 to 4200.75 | 0.4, 95.4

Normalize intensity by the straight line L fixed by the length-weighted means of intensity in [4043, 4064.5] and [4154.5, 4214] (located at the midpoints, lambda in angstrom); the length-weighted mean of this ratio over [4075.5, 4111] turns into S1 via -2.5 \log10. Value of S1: 0.04 mag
